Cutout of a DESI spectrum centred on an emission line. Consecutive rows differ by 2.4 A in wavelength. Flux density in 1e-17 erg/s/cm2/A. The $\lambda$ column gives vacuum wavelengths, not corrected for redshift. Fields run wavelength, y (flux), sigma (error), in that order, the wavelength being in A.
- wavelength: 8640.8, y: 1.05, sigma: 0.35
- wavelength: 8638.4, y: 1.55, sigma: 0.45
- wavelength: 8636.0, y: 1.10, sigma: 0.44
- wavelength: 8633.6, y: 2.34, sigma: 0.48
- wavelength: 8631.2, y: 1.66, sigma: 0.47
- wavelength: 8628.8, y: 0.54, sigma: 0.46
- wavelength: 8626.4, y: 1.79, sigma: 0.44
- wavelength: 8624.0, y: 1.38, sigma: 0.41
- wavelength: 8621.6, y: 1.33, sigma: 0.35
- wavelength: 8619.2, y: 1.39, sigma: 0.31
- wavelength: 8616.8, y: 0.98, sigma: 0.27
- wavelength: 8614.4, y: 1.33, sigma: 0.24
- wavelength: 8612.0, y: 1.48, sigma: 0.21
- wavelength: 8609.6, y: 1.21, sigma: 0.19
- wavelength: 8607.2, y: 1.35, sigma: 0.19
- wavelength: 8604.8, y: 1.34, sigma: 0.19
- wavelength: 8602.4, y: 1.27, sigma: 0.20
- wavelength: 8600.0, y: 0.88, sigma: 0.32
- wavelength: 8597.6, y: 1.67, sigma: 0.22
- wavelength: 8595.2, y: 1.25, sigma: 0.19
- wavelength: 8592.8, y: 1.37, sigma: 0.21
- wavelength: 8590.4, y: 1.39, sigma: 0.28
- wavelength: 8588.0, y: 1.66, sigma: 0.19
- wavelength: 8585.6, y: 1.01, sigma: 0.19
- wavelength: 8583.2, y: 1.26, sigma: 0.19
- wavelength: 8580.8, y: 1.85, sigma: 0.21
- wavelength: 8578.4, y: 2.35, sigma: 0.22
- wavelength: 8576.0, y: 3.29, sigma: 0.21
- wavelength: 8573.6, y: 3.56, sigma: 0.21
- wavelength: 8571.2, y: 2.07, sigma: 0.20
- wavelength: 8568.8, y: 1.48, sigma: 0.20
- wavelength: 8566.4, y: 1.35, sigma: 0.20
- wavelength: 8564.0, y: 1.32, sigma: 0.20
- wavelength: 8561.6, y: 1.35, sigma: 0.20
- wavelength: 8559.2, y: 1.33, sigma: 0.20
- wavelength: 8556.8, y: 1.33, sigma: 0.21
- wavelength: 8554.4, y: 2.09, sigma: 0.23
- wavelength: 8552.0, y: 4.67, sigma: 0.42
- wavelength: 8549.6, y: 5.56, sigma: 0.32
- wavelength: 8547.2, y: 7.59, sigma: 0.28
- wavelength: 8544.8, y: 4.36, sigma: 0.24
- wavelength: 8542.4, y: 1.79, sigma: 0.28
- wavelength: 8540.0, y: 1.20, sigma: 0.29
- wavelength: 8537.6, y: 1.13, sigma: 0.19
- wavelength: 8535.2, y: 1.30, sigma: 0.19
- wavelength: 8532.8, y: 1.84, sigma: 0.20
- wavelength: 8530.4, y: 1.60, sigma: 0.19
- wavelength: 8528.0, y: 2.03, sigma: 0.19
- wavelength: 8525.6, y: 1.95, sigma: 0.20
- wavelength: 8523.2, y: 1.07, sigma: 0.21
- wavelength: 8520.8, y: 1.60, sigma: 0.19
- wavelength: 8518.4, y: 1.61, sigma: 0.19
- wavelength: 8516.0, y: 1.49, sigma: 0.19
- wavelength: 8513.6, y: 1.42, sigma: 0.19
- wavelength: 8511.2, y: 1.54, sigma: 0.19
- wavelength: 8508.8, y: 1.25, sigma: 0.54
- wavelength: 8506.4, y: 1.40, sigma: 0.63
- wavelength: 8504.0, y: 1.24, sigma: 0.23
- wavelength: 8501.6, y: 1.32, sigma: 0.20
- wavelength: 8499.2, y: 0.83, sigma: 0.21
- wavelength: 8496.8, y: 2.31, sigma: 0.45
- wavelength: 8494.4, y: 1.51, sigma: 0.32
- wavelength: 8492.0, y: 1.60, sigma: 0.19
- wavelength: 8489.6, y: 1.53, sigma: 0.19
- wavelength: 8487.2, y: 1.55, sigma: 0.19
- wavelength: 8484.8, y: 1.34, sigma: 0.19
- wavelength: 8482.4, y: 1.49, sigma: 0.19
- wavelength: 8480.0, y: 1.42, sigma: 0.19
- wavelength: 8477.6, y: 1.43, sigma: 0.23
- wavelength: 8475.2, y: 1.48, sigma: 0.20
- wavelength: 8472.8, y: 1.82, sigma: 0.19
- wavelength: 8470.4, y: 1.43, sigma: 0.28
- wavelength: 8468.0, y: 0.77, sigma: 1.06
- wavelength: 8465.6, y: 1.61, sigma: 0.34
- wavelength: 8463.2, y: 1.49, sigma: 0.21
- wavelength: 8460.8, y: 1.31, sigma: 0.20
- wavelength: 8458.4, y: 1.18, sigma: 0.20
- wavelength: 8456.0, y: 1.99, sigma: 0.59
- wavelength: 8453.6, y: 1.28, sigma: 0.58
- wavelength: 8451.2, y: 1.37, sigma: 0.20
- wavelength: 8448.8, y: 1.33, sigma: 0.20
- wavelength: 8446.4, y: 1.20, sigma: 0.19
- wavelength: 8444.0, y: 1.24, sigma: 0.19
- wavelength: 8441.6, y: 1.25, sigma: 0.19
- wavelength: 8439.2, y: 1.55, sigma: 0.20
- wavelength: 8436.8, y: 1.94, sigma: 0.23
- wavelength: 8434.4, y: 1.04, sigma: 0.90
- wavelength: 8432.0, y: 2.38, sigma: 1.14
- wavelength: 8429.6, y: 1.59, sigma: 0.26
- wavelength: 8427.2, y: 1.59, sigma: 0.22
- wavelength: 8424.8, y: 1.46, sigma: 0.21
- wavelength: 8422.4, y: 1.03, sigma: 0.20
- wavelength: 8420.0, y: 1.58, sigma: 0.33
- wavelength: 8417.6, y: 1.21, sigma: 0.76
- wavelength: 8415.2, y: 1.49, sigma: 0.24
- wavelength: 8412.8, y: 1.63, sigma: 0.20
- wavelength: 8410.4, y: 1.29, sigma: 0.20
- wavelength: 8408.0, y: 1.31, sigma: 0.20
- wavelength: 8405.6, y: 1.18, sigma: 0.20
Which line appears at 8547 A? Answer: Halpha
